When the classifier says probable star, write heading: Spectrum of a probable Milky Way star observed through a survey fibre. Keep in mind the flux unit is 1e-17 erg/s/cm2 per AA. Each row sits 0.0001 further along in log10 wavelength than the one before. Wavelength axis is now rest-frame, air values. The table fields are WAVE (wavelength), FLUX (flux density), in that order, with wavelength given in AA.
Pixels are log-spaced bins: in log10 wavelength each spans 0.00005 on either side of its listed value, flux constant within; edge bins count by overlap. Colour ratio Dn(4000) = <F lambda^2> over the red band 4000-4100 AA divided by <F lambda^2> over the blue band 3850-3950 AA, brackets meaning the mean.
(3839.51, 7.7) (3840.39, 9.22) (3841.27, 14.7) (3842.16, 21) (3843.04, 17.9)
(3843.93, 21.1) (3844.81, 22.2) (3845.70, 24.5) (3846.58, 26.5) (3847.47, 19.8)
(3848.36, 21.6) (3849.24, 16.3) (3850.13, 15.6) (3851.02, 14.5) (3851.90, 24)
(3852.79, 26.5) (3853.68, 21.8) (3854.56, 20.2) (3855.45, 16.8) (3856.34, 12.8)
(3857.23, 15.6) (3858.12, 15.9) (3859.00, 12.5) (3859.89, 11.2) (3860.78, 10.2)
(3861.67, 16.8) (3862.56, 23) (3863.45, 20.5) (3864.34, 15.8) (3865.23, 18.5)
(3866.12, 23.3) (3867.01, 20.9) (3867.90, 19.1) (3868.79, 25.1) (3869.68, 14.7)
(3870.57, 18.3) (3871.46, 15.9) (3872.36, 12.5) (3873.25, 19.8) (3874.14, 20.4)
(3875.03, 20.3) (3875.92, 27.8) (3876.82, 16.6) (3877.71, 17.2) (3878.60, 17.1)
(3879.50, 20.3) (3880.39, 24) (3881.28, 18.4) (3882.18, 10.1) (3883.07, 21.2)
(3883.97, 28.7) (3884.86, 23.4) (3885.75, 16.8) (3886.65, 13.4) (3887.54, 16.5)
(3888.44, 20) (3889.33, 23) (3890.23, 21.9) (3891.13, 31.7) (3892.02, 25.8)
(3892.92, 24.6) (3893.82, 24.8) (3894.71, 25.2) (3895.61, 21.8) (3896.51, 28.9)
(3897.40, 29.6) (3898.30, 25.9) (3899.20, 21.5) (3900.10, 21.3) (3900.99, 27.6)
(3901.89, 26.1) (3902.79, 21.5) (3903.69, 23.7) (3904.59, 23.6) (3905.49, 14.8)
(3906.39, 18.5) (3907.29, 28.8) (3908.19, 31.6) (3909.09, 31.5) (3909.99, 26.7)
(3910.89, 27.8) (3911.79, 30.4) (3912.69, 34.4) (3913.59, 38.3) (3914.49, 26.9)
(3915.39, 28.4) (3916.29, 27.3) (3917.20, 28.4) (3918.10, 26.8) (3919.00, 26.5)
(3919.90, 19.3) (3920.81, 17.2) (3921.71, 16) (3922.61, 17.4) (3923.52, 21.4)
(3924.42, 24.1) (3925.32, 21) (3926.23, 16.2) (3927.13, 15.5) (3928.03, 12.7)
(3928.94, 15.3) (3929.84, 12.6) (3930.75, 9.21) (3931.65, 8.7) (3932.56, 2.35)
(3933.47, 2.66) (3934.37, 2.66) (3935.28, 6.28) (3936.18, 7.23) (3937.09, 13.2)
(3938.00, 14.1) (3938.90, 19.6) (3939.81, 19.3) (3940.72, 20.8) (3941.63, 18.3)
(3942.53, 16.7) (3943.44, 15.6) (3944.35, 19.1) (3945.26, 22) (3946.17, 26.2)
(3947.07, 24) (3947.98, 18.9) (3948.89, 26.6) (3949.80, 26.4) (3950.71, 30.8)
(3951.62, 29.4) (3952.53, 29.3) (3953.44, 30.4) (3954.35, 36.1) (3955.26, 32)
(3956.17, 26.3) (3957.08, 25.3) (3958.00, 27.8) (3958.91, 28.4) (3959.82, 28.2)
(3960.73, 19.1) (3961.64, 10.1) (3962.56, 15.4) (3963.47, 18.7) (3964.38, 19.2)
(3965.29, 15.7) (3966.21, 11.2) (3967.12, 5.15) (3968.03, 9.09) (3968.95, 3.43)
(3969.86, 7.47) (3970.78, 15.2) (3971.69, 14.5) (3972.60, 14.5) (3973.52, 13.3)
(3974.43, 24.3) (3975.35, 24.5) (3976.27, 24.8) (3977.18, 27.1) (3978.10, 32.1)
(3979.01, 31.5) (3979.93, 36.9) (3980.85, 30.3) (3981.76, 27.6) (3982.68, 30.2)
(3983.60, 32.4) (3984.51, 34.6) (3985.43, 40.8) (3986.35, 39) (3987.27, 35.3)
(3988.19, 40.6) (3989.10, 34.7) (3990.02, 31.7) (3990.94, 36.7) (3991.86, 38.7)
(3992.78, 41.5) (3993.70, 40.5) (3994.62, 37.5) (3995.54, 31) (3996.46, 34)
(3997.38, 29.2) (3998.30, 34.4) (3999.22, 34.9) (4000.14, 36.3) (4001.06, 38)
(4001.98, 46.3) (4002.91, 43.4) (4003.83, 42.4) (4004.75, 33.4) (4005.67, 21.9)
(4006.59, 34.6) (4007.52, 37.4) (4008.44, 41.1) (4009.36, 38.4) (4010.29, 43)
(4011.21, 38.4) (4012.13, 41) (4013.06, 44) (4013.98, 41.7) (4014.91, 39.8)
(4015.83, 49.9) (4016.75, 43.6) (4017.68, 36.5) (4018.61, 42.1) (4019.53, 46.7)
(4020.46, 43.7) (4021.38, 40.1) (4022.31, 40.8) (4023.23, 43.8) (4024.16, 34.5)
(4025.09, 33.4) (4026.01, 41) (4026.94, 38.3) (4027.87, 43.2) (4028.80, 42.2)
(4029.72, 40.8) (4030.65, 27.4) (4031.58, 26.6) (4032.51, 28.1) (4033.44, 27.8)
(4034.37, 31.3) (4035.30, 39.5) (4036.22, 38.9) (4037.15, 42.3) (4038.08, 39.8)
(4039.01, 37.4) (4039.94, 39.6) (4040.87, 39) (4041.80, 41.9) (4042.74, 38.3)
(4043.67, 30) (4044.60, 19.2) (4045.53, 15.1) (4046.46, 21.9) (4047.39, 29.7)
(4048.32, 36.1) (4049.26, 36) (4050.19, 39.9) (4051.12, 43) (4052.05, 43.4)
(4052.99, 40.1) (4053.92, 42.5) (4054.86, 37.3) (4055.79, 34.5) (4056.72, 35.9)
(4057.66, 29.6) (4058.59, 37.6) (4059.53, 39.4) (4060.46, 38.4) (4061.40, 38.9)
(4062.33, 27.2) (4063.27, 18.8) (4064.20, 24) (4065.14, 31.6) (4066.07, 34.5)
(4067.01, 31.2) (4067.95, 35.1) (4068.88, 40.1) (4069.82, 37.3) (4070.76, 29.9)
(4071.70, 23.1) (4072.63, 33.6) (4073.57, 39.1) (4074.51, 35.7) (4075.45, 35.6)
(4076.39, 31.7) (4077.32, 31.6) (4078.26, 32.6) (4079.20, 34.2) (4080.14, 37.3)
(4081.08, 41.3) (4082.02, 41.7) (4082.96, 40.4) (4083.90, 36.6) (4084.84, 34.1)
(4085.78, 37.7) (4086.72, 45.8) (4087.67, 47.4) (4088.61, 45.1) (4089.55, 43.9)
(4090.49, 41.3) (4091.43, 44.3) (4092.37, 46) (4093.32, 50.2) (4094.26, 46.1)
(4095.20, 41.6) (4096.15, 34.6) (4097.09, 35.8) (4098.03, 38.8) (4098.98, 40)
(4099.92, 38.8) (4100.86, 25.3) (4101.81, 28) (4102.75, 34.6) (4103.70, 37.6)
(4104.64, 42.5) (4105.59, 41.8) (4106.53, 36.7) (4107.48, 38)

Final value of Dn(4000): 2.0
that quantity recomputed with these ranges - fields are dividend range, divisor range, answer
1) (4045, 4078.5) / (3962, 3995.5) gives 1.34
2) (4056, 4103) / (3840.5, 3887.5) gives 2.16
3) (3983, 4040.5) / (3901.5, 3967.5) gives 1.88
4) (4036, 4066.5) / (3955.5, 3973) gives 2.16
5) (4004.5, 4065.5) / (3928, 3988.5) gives 1.79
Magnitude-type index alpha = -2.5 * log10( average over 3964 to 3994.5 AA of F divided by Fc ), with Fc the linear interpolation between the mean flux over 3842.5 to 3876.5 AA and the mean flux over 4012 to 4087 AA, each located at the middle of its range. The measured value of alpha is 0.144 mag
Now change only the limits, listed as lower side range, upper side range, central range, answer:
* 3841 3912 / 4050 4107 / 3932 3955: 0.35 mag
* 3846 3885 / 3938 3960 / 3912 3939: 0.27 mag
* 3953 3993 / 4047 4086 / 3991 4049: -0.22 mag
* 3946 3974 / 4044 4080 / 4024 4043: -0.23 mag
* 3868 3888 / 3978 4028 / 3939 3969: 0.37 mag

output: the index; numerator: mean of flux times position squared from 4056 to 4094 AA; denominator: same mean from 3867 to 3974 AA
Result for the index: 1.9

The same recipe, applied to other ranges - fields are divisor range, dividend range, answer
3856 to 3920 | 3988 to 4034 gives 1.82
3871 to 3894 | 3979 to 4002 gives 1.83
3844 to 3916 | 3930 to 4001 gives 1.15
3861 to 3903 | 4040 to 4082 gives 1.76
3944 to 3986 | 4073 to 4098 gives 1.79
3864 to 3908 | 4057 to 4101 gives 1.89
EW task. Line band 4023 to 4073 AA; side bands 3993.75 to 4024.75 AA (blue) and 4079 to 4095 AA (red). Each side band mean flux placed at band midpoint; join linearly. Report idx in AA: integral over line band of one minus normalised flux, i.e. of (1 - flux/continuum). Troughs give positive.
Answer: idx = 7.3 AA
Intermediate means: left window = 38.9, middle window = 34.6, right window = 42.1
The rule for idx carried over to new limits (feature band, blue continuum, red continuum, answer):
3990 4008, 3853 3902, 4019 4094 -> -2.9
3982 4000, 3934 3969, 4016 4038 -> -3.8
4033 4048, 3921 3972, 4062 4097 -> -1.0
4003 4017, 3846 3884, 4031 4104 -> -3.8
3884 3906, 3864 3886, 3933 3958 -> -3.6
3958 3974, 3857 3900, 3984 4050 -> 8.2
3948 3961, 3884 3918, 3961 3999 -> -1.1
